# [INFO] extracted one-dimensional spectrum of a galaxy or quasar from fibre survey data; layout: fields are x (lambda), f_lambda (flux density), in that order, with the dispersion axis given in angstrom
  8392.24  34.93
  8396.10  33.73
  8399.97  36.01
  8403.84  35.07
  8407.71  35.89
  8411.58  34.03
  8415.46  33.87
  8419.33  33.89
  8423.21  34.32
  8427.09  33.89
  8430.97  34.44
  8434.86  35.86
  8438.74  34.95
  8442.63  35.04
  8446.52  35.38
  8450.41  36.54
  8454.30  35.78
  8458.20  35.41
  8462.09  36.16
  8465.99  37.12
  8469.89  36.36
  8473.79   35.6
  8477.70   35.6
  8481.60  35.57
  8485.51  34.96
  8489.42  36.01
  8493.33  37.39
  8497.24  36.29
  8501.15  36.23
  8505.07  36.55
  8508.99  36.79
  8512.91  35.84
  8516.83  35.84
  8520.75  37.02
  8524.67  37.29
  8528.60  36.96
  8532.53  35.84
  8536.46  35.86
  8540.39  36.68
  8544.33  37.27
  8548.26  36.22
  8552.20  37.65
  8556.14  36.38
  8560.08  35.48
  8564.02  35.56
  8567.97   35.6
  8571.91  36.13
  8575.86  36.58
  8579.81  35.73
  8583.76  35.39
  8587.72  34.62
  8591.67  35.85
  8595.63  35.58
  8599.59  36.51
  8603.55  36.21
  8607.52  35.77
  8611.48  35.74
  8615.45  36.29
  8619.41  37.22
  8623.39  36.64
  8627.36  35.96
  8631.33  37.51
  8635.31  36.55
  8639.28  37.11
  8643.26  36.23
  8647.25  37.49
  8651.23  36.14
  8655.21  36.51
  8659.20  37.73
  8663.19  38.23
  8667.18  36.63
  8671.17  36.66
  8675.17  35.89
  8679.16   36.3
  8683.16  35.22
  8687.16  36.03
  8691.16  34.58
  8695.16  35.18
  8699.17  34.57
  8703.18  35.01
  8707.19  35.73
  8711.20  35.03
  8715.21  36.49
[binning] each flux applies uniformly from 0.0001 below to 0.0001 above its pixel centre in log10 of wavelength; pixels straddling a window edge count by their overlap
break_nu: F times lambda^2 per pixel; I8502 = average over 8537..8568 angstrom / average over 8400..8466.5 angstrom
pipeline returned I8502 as 1.06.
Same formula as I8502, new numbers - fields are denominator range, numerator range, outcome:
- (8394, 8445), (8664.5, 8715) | 1.09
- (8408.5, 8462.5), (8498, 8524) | 1.06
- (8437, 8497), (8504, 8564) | 1.03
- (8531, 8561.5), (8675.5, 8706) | 1.00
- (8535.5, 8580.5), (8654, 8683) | 1.04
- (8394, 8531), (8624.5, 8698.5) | 1.07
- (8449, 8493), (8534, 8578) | 1.03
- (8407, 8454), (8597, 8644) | 1.09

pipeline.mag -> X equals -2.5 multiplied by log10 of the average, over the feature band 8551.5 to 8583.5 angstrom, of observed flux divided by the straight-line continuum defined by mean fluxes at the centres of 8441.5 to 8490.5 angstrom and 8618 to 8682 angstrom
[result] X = 0.009 mag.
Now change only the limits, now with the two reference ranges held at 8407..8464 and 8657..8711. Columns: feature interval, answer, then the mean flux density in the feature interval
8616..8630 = -0.03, 36.6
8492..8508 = -0.04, 36.6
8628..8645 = -0.03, 36.8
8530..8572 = -0.02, 36.3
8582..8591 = 0.01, 35.1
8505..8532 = -0.04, 36.6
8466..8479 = -0.03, 36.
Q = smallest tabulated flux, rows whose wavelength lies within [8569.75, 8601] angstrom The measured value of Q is 34.62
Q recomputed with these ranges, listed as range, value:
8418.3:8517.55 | 33.89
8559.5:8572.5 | 35.48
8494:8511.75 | 36.23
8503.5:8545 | 35.84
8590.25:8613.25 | 35.58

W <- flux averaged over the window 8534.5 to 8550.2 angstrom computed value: 36.5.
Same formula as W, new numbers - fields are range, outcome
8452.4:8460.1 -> 35.6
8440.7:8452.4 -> 35.7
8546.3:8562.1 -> 36.4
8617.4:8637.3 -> 36.8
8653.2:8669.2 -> 37.3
